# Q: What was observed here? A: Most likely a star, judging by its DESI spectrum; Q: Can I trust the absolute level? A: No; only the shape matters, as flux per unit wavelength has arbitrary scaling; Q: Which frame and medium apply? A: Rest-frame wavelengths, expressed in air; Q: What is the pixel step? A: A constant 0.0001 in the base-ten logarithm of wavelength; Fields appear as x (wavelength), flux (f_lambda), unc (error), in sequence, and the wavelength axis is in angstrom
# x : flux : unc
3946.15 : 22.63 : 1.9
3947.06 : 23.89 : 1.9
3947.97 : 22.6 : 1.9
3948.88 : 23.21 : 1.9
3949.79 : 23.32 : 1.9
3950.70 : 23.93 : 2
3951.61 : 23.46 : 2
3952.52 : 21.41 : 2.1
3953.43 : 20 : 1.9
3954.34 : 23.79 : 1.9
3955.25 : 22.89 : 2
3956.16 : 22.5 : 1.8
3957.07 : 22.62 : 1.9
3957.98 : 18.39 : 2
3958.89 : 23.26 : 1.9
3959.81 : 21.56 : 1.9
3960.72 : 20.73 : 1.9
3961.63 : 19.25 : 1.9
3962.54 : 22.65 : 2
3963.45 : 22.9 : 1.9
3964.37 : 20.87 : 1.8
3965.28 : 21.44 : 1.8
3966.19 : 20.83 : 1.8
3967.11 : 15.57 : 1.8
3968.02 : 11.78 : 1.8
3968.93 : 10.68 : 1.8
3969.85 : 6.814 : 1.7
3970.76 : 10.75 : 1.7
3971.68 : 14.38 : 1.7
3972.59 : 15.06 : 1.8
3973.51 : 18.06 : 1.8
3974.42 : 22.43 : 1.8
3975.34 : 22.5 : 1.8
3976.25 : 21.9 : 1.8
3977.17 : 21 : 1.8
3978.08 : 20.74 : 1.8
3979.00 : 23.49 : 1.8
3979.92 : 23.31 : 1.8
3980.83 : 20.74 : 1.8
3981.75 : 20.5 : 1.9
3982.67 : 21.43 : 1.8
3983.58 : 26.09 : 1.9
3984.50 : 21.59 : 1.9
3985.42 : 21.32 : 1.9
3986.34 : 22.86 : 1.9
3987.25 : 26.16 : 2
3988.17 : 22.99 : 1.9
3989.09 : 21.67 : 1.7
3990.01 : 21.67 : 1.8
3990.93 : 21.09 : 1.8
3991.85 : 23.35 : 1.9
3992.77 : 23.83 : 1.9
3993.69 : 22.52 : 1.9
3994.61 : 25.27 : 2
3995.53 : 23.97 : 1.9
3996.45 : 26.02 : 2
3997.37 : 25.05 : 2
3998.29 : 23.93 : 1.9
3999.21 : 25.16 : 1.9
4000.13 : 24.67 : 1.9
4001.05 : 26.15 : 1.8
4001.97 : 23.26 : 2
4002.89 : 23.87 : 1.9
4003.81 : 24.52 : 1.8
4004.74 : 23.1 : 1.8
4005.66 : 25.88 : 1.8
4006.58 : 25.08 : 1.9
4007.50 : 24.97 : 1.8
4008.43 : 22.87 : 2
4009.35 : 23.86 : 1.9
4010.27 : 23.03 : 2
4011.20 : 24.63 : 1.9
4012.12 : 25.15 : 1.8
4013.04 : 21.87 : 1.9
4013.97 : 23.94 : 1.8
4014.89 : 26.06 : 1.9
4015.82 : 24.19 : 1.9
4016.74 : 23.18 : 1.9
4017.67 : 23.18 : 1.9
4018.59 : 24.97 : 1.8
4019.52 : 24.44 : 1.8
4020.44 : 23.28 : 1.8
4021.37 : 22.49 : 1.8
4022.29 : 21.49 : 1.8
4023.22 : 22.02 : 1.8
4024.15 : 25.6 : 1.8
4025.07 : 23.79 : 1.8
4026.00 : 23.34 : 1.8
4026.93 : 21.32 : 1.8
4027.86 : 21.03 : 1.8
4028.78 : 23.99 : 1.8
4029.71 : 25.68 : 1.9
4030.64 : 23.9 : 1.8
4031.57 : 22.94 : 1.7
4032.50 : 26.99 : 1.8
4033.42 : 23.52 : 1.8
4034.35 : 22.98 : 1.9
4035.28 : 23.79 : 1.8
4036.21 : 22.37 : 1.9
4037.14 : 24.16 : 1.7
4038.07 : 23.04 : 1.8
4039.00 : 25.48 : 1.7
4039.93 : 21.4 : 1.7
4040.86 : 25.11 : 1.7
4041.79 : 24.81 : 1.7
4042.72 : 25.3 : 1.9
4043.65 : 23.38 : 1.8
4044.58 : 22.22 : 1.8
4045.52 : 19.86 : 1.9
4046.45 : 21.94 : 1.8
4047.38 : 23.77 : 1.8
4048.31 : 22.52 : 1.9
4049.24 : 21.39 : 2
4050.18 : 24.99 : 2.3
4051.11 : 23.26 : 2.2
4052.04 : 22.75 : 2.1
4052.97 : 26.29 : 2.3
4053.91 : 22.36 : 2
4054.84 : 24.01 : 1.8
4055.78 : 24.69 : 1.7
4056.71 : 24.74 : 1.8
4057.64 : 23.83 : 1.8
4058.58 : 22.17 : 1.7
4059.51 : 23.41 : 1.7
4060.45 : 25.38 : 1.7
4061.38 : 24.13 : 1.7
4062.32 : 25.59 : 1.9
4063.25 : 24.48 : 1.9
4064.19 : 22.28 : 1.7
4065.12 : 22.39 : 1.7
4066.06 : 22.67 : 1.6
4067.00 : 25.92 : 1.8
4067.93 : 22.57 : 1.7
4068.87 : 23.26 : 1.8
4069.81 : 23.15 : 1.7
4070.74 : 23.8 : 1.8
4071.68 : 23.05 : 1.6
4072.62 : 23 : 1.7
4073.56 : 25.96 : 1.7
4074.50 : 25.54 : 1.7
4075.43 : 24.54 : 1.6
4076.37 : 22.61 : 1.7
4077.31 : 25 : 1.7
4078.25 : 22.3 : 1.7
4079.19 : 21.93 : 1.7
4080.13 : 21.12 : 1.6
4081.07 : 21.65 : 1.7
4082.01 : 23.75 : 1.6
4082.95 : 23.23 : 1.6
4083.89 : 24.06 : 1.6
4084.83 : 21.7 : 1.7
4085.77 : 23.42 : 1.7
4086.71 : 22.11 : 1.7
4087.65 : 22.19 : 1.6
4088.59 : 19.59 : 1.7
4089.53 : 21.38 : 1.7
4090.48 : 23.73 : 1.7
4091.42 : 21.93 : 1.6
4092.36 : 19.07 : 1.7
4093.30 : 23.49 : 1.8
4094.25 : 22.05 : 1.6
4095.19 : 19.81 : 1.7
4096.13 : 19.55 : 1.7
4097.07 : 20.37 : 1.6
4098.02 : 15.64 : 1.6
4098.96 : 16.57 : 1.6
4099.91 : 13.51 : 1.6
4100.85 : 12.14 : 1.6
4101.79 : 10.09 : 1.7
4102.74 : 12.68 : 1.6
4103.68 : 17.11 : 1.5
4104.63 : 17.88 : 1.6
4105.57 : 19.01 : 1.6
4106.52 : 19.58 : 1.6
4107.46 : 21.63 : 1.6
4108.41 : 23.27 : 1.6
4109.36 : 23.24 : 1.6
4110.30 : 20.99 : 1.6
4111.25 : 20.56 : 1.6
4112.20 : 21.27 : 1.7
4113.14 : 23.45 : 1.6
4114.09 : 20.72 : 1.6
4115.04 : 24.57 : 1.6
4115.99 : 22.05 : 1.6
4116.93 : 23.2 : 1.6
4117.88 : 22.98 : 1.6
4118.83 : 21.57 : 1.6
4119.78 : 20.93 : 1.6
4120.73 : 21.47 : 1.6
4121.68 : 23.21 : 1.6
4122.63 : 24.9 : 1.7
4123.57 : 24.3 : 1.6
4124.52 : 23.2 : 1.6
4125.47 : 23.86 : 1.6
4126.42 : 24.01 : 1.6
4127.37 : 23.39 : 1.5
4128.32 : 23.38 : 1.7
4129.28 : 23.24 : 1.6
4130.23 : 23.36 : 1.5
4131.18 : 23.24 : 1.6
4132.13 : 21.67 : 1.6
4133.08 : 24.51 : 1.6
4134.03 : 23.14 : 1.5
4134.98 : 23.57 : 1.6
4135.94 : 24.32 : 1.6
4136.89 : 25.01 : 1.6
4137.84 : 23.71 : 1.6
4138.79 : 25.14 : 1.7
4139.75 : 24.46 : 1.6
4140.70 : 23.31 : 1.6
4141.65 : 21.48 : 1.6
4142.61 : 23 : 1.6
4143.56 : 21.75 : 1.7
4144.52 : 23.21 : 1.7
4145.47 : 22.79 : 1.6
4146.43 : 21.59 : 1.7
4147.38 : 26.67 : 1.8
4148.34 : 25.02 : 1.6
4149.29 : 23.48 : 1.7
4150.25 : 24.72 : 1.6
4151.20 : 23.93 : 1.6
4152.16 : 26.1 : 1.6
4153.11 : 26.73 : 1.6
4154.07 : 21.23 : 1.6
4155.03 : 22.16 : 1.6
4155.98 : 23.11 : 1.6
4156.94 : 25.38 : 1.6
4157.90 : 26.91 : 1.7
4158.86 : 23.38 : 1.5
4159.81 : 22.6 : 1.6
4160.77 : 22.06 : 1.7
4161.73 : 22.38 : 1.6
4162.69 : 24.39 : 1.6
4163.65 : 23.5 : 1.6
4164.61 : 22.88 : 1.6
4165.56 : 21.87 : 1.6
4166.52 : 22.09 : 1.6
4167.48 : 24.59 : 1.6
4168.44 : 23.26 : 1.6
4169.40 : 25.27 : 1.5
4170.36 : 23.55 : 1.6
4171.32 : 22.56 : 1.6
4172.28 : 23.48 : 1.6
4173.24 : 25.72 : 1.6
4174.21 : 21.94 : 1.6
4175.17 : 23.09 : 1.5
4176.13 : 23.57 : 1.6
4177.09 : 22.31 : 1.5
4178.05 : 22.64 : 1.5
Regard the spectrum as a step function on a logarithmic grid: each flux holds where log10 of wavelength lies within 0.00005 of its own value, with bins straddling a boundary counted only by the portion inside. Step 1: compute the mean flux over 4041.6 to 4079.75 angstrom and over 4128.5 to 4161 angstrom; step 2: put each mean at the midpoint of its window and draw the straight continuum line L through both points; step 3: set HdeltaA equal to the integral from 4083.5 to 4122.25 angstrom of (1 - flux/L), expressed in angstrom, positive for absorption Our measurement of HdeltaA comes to 5.4 angstrom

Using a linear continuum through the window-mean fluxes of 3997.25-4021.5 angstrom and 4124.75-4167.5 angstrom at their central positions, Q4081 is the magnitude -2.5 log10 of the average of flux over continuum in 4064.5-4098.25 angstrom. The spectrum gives 0.07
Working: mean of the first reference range 24.2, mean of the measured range 22.5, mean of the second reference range 23.6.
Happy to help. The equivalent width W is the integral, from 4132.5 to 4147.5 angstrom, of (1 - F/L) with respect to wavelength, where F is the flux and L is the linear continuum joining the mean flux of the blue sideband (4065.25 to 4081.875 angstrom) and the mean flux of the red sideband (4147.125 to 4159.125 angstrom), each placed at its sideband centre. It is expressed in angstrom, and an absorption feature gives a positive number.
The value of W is 0.5 angstrom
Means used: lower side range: 23.4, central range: 23.5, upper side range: 24.5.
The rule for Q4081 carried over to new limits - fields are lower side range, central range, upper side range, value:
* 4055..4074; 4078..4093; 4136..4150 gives 0.08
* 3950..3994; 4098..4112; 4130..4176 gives 0.27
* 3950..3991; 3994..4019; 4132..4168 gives -0.16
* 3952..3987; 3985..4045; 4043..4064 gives -0.09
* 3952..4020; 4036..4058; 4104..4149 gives -0.06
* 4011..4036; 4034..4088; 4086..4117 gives -0.08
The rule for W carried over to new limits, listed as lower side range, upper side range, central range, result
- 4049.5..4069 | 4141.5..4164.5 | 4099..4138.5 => 3.82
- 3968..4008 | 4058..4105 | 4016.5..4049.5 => -2.65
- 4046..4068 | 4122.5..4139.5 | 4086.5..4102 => 3.01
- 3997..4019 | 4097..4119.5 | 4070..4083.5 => -1.62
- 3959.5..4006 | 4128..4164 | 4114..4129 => 0.18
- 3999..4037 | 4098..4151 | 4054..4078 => -0.98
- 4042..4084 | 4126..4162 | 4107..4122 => 0.90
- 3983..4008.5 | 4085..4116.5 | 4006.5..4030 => -0.61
